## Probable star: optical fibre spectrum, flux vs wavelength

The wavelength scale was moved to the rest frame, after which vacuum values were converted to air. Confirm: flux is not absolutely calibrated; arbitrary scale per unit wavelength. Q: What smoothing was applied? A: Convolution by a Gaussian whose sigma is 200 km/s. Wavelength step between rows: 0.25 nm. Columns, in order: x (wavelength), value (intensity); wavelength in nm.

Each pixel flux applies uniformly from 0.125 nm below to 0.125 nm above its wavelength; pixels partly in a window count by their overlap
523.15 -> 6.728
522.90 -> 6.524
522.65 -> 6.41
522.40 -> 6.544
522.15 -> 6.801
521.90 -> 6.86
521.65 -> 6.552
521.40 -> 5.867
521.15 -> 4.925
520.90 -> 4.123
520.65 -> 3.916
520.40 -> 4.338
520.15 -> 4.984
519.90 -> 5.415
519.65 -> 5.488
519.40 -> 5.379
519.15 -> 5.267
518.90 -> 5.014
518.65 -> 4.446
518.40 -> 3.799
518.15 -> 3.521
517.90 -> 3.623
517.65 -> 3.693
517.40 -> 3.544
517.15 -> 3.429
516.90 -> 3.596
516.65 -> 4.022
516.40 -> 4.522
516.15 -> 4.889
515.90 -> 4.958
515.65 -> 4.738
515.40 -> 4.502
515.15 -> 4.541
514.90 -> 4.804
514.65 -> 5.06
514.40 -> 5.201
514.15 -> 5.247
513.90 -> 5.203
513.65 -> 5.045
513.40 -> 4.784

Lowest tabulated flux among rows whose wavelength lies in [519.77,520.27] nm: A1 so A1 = 4.984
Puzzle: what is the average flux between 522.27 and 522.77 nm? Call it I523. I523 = 6.48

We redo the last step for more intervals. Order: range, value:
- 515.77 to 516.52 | 4.79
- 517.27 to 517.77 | 3.62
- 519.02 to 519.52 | 5.32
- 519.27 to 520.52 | 5.12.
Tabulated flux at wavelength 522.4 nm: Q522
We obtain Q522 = 6.544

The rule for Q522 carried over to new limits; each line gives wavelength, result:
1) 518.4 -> 3.799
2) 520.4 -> 4.338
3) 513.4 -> 4.784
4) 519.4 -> 5.379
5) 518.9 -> 5.014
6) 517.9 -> 3.623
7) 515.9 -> 4.958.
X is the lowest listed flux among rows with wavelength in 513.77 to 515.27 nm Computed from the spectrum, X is 4.541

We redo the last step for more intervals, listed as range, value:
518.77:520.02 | 5.014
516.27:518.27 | 3.429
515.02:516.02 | 4.502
